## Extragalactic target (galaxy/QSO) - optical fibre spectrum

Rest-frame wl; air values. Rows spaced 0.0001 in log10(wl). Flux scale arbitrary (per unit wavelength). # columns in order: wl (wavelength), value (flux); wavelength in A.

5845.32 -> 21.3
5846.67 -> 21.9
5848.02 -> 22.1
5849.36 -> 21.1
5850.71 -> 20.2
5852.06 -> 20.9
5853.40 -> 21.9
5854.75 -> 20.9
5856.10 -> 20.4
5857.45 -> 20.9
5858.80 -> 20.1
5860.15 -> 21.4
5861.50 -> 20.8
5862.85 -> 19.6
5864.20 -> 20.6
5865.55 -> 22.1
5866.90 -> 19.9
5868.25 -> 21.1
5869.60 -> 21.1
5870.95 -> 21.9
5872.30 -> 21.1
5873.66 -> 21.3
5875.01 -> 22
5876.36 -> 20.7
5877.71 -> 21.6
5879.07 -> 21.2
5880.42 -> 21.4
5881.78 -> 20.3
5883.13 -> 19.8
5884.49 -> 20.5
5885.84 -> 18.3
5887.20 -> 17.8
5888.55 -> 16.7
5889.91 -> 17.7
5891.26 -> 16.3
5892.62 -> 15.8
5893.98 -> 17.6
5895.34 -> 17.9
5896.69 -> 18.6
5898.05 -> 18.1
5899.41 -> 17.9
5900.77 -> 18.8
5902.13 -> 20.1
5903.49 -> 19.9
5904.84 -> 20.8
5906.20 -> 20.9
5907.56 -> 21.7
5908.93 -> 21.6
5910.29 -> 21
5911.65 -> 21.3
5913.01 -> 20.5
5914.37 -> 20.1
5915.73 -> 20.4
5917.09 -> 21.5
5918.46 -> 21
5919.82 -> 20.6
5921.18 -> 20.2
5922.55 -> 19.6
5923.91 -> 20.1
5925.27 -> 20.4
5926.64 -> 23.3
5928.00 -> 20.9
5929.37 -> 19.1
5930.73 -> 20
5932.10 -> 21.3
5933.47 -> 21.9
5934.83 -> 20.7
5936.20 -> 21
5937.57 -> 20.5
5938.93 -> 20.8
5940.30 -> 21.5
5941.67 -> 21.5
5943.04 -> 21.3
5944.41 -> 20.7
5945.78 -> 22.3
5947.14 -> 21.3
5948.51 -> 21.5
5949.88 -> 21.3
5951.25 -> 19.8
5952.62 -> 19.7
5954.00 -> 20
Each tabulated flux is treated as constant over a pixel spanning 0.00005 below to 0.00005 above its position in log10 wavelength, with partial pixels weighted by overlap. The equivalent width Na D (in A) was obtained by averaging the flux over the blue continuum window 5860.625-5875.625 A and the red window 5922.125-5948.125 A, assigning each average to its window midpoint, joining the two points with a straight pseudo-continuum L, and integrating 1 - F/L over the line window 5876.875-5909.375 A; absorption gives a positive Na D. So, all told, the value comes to 2.8 A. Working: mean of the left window 21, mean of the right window 21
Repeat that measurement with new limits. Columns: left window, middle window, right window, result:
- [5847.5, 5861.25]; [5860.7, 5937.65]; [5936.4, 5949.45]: 3.52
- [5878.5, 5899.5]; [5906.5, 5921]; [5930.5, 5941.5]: -0.82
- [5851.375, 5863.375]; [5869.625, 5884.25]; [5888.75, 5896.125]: -1.88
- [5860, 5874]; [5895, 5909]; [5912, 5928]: 0.80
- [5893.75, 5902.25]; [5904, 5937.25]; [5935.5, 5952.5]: -1.93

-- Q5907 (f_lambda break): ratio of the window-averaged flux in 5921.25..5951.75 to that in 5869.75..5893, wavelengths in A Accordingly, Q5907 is 1.06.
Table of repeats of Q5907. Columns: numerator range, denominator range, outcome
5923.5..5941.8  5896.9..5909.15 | 1.05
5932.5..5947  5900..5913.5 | 1.03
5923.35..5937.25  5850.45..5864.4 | 1.01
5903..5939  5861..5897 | 1.05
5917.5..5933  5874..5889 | 1.02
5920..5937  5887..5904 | 1.15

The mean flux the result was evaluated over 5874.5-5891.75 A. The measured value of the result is 19.6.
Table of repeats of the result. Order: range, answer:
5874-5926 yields 19.8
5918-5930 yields 20.6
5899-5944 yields 20.7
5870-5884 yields 21.1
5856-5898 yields 19.9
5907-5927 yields 20.8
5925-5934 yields 21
